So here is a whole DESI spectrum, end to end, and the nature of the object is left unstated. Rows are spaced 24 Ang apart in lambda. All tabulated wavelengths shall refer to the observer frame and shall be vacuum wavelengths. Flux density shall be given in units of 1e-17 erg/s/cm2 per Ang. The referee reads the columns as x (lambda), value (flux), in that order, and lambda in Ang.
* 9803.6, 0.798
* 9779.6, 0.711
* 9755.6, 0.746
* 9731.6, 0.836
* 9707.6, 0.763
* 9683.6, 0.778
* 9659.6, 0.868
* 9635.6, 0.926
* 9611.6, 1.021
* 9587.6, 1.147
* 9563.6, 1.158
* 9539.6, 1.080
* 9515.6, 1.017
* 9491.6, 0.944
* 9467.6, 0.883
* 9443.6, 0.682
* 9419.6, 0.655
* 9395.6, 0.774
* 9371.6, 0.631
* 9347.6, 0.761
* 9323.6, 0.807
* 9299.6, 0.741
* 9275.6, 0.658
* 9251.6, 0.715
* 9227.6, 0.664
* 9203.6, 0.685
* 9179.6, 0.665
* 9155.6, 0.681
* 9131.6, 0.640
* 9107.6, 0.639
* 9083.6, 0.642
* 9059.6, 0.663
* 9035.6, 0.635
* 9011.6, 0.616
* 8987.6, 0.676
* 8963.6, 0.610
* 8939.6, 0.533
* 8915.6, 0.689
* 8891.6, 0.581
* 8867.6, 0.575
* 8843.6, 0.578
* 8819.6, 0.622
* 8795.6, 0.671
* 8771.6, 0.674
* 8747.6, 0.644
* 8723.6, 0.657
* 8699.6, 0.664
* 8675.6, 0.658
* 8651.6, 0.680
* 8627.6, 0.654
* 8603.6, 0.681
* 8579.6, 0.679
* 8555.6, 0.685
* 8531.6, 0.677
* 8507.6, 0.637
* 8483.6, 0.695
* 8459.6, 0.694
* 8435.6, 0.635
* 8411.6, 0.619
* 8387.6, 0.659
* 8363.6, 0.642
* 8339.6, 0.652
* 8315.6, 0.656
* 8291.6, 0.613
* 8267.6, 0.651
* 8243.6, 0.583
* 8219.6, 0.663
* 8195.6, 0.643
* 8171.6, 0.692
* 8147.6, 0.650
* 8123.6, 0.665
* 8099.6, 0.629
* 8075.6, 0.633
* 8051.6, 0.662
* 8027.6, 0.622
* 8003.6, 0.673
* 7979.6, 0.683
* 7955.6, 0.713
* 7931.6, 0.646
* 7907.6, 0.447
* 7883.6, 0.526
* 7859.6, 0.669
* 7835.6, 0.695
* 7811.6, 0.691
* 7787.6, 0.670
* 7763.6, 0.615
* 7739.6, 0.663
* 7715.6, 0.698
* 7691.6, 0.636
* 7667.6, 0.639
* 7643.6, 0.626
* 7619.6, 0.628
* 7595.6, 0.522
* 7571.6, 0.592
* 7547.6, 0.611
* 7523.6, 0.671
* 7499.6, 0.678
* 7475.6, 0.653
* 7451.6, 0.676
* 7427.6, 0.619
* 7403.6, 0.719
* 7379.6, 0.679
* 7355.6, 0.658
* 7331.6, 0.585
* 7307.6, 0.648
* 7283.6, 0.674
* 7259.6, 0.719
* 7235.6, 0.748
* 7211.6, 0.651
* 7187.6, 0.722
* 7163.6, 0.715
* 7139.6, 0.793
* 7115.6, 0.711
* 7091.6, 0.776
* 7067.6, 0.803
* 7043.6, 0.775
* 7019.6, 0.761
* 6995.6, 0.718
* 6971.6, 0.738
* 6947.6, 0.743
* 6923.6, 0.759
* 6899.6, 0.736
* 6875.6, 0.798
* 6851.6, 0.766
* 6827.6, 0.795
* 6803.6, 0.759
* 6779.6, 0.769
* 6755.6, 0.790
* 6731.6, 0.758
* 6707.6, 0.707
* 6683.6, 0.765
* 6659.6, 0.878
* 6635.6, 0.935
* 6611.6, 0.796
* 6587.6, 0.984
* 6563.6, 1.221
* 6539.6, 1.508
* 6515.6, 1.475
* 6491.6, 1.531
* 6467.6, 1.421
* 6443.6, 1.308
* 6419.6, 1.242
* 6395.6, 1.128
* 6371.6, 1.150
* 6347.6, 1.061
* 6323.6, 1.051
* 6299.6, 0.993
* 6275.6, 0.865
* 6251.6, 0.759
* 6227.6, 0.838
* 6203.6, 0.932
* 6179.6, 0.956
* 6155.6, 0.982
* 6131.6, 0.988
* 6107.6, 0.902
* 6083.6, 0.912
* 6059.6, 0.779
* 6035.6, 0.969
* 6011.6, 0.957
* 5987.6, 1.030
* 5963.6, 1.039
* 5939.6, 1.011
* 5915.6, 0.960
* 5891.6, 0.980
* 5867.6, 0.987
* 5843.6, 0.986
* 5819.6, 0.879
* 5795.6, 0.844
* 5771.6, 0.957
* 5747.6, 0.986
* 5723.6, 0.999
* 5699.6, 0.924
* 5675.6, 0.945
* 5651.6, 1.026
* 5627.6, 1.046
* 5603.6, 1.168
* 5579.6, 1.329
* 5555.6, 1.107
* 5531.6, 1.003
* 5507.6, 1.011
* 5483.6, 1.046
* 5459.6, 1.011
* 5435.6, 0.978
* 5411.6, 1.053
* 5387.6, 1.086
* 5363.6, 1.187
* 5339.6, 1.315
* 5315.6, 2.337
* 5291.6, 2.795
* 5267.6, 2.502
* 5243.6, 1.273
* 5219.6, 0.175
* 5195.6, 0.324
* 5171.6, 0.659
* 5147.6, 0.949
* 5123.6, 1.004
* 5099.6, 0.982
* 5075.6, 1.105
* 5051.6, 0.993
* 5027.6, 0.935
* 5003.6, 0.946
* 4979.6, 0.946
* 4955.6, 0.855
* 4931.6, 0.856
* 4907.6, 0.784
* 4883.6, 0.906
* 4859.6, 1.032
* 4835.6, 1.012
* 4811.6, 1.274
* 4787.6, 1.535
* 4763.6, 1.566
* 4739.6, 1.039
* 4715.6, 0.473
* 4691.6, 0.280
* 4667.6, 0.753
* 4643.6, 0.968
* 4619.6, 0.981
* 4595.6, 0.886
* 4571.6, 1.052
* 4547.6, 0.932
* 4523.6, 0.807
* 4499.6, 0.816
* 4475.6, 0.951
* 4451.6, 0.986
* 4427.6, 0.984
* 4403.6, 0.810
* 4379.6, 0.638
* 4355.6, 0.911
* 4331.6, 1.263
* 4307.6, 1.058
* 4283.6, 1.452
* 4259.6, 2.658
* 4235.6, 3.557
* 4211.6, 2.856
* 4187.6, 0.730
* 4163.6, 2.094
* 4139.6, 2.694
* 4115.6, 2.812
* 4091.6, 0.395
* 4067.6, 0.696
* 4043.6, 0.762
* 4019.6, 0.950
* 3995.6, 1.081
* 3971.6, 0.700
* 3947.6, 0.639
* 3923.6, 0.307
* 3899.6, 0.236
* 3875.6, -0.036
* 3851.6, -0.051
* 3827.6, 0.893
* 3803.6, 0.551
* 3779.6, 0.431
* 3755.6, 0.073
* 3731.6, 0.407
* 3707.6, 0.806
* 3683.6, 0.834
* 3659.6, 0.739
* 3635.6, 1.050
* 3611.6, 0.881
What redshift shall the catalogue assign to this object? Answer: 2.417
